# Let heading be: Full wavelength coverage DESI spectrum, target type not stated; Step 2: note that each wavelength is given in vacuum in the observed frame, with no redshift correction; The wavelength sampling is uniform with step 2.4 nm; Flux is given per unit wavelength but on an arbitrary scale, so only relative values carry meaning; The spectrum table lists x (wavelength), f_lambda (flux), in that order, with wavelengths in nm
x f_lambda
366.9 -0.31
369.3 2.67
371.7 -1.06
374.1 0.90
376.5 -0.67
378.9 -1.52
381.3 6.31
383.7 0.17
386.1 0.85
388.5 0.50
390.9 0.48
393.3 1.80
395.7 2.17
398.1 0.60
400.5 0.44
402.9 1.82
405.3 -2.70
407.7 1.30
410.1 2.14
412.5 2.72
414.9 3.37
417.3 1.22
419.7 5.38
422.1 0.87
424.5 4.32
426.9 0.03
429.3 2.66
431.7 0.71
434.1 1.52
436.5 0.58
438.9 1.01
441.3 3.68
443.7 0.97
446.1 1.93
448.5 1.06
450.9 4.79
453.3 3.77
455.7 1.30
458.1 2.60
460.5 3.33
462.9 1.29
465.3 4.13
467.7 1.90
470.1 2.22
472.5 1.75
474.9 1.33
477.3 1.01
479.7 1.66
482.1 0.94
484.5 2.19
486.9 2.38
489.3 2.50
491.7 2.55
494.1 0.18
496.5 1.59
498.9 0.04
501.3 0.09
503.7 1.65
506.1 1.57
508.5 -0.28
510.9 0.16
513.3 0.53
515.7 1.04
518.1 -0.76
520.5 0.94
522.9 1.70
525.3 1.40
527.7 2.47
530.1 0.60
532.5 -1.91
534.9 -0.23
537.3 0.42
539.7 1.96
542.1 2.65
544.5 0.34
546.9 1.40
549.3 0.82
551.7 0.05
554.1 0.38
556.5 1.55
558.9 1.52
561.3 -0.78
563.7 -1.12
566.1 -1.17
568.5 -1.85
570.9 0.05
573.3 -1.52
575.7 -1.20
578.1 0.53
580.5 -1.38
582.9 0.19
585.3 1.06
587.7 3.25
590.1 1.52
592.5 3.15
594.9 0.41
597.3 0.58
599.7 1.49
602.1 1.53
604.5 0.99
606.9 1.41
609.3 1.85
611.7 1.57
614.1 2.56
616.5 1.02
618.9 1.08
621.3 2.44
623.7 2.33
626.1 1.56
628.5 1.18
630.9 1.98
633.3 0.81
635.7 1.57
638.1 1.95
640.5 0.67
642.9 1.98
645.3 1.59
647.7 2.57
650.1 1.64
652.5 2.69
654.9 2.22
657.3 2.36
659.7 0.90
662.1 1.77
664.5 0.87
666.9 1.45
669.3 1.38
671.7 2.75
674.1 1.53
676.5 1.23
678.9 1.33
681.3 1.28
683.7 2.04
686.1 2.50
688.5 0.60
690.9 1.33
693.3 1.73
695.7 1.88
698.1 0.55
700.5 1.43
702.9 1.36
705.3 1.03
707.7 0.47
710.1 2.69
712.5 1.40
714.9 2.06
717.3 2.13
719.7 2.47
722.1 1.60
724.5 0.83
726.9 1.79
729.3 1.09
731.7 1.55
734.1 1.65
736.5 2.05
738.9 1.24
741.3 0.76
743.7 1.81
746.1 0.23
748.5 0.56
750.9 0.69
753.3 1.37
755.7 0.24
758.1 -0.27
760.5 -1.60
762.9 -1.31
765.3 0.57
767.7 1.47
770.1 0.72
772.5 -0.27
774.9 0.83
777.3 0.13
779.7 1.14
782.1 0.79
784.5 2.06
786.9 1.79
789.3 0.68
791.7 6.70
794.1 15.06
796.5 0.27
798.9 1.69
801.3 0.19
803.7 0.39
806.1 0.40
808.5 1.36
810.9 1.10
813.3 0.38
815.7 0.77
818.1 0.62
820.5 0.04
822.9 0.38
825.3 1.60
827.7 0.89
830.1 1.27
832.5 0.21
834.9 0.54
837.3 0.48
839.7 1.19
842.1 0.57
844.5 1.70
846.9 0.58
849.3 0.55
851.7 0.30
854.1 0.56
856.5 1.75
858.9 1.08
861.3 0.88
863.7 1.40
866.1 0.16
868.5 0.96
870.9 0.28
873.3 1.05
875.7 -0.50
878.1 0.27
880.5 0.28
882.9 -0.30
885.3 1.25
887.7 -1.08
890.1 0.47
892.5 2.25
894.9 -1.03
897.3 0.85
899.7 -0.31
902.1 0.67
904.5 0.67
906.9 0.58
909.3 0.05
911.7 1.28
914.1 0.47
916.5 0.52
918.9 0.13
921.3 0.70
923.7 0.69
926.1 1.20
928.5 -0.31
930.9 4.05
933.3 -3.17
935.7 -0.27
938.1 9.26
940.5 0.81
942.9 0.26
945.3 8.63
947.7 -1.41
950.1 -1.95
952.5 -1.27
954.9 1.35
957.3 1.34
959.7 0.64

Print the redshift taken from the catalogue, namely 1.54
